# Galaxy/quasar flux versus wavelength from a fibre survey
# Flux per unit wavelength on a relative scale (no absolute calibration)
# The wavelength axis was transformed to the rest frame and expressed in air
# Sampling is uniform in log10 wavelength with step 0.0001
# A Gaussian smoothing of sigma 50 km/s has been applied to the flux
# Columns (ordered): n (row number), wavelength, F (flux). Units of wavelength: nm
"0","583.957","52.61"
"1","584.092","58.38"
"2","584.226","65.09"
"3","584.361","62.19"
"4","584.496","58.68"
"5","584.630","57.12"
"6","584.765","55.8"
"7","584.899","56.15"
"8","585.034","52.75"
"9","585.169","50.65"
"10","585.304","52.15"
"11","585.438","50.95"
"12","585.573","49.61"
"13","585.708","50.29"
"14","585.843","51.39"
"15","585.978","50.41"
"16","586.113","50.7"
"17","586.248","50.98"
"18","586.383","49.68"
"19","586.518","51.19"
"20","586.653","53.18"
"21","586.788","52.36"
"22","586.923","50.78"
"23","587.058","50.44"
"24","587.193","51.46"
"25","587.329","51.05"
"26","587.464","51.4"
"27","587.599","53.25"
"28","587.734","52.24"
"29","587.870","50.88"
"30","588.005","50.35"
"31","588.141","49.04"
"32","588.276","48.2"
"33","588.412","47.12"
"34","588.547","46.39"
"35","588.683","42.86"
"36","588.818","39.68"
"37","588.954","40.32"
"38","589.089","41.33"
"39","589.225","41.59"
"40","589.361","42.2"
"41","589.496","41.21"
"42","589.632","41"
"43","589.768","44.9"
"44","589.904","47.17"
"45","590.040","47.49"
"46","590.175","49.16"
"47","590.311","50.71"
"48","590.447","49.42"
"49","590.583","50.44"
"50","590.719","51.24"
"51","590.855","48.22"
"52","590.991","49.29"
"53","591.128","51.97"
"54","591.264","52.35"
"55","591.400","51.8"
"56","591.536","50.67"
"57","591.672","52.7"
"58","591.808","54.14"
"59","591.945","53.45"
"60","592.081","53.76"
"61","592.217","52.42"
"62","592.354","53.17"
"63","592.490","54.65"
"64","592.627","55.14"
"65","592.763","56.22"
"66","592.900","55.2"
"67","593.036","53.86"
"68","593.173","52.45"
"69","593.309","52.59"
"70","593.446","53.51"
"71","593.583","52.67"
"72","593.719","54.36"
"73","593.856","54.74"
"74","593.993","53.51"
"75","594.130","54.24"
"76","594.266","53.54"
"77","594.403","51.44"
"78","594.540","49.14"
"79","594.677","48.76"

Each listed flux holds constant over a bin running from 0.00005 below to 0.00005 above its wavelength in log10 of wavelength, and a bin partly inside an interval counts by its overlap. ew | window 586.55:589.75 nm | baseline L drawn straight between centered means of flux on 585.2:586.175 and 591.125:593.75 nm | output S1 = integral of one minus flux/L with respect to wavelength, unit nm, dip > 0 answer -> 0.27 nm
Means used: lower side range 50.8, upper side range 53.4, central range 47.3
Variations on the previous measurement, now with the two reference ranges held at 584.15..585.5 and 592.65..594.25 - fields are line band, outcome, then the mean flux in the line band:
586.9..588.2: 0.10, 51.1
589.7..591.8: 0.18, 50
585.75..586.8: 0.09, 51.1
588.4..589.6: 0.28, 42.3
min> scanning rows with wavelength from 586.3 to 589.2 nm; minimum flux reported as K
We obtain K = 39.68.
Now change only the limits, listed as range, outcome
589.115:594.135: 41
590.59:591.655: 48.22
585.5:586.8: 49.61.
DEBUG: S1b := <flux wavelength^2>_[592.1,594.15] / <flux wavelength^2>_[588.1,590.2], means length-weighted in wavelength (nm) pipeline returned 1.2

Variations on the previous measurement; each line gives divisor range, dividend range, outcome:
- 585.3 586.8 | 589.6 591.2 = 0.97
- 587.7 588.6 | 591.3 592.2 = 1.09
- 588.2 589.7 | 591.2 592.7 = 1.25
